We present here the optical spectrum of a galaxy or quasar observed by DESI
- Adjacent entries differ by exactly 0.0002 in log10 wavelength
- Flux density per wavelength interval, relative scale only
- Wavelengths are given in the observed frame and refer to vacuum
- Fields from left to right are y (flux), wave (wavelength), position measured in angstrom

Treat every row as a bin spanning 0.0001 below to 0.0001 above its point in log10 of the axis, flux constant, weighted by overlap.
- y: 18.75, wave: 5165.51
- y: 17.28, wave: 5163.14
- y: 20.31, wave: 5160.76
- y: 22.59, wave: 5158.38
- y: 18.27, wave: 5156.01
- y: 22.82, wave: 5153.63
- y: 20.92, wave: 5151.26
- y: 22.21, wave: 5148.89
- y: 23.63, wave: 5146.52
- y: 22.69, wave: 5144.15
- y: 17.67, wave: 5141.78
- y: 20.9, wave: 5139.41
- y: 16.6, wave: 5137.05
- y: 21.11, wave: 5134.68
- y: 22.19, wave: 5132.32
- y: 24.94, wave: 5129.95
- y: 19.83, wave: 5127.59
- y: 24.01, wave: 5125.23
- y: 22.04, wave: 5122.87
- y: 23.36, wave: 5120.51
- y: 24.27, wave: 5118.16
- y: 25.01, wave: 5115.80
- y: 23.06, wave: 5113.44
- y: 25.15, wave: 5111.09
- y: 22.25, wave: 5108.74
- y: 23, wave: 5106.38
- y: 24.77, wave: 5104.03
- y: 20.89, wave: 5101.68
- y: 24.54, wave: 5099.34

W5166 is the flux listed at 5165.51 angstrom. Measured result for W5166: 18.75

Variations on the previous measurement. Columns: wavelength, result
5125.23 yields 24.01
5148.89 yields 22.21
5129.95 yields 24.94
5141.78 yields 17.67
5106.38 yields 23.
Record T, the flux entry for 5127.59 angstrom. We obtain 19.83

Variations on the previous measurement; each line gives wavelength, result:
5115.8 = 25.01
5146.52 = 23.63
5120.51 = 23.36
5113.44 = 23.06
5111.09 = 25.15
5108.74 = 22.25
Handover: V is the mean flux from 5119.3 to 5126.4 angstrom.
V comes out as 23.2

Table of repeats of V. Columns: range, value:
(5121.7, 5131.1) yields 22.7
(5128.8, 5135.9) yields 22.7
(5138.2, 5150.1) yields 21.4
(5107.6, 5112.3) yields 23.7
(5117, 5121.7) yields 23.8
